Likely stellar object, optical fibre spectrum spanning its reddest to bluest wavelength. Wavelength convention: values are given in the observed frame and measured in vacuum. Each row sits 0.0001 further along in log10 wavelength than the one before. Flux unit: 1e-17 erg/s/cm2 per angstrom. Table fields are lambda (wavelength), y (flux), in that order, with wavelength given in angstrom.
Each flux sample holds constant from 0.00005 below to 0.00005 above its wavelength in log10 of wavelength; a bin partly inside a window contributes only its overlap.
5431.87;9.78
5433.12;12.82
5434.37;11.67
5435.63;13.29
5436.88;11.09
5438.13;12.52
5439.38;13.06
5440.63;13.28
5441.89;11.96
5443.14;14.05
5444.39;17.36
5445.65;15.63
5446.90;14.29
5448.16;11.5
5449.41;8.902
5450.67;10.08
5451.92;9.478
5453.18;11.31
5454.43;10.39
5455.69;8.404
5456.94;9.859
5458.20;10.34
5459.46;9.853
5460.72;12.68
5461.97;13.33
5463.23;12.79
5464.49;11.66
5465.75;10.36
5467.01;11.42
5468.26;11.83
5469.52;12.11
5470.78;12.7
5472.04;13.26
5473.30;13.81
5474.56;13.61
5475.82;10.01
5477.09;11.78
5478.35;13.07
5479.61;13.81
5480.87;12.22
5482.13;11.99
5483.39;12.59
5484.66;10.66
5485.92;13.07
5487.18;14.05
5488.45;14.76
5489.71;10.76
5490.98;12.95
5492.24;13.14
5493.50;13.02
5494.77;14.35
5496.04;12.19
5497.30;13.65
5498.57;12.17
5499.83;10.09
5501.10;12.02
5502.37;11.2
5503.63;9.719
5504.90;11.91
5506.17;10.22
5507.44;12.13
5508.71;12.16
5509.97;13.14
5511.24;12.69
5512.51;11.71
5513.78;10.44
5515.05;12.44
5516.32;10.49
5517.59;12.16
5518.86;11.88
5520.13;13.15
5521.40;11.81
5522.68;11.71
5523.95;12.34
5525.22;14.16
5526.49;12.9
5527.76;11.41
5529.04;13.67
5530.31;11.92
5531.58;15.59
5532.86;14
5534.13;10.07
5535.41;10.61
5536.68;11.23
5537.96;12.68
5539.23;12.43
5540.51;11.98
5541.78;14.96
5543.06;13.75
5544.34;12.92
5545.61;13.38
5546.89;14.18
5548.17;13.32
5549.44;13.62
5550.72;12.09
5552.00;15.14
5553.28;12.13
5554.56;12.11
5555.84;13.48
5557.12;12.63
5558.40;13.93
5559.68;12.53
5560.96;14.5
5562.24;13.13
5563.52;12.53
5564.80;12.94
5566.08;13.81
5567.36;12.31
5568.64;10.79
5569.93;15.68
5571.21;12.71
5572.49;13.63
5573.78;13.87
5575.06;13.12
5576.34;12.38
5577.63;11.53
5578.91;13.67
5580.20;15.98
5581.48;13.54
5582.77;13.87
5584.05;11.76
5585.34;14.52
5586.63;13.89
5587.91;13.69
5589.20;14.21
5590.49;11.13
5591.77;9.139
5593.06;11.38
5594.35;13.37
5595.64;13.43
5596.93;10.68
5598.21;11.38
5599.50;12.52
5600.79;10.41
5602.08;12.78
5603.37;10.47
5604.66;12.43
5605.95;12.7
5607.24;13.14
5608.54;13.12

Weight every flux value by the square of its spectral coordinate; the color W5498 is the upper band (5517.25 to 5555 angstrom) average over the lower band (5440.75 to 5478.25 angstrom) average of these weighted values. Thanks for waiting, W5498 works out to 1.10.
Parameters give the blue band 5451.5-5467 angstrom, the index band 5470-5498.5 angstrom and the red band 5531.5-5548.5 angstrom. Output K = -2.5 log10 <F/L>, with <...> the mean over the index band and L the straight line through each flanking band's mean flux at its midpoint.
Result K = -0.11 mag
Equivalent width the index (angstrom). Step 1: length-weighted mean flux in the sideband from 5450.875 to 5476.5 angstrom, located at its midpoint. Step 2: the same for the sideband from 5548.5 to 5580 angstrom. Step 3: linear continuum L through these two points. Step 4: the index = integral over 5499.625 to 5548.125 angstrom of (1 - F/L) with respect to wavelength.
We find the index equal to 0.7 angstrom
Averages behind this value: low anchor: 11.4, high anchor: 13.1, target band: 12.3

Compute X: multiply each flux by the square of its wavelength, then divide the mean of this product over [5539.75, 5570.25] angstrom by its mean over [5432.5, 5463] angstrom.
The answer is 1.15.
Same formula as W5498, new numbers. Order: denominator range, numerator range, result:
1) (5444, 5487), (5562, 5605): 1.11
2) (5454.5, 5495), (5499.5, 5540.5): 1.01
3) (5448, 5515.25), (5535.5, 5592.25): 1.14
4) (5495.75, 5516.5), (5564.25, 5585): 1.16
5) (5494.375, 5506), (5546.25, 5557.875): 1.14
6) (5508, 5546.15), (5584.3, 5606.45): 1.01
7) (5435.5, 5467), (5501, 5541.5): 1.05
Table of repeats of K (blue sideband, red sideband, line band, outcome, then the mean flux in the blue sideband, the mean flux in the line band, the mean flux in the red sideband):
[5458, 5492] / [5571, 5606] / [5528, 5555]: -0.04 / 12.3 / 12.9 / 12.6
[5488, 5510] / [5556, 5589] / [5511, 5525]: 0.05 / 12.2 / 11.9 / 13.3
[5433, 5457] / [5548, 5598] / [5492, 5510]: 0.04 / 12.1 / 12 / 13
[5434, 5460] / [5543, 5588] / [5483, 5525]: 0.03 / 11.8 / 12.2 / 13.3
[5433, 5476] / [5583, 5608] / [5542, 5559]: -0.09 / 12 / 13.3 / 12.3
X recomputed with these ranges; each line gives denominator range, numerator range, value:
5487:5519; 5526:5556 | 1.08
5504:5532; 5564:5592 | 1.10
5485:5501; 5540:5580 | 1.06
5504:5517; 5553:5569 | 1.12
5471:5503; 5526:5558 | 1.05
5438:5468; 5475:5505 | 1.05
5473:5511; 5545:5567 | 1.10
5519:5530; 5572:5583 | 1.09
